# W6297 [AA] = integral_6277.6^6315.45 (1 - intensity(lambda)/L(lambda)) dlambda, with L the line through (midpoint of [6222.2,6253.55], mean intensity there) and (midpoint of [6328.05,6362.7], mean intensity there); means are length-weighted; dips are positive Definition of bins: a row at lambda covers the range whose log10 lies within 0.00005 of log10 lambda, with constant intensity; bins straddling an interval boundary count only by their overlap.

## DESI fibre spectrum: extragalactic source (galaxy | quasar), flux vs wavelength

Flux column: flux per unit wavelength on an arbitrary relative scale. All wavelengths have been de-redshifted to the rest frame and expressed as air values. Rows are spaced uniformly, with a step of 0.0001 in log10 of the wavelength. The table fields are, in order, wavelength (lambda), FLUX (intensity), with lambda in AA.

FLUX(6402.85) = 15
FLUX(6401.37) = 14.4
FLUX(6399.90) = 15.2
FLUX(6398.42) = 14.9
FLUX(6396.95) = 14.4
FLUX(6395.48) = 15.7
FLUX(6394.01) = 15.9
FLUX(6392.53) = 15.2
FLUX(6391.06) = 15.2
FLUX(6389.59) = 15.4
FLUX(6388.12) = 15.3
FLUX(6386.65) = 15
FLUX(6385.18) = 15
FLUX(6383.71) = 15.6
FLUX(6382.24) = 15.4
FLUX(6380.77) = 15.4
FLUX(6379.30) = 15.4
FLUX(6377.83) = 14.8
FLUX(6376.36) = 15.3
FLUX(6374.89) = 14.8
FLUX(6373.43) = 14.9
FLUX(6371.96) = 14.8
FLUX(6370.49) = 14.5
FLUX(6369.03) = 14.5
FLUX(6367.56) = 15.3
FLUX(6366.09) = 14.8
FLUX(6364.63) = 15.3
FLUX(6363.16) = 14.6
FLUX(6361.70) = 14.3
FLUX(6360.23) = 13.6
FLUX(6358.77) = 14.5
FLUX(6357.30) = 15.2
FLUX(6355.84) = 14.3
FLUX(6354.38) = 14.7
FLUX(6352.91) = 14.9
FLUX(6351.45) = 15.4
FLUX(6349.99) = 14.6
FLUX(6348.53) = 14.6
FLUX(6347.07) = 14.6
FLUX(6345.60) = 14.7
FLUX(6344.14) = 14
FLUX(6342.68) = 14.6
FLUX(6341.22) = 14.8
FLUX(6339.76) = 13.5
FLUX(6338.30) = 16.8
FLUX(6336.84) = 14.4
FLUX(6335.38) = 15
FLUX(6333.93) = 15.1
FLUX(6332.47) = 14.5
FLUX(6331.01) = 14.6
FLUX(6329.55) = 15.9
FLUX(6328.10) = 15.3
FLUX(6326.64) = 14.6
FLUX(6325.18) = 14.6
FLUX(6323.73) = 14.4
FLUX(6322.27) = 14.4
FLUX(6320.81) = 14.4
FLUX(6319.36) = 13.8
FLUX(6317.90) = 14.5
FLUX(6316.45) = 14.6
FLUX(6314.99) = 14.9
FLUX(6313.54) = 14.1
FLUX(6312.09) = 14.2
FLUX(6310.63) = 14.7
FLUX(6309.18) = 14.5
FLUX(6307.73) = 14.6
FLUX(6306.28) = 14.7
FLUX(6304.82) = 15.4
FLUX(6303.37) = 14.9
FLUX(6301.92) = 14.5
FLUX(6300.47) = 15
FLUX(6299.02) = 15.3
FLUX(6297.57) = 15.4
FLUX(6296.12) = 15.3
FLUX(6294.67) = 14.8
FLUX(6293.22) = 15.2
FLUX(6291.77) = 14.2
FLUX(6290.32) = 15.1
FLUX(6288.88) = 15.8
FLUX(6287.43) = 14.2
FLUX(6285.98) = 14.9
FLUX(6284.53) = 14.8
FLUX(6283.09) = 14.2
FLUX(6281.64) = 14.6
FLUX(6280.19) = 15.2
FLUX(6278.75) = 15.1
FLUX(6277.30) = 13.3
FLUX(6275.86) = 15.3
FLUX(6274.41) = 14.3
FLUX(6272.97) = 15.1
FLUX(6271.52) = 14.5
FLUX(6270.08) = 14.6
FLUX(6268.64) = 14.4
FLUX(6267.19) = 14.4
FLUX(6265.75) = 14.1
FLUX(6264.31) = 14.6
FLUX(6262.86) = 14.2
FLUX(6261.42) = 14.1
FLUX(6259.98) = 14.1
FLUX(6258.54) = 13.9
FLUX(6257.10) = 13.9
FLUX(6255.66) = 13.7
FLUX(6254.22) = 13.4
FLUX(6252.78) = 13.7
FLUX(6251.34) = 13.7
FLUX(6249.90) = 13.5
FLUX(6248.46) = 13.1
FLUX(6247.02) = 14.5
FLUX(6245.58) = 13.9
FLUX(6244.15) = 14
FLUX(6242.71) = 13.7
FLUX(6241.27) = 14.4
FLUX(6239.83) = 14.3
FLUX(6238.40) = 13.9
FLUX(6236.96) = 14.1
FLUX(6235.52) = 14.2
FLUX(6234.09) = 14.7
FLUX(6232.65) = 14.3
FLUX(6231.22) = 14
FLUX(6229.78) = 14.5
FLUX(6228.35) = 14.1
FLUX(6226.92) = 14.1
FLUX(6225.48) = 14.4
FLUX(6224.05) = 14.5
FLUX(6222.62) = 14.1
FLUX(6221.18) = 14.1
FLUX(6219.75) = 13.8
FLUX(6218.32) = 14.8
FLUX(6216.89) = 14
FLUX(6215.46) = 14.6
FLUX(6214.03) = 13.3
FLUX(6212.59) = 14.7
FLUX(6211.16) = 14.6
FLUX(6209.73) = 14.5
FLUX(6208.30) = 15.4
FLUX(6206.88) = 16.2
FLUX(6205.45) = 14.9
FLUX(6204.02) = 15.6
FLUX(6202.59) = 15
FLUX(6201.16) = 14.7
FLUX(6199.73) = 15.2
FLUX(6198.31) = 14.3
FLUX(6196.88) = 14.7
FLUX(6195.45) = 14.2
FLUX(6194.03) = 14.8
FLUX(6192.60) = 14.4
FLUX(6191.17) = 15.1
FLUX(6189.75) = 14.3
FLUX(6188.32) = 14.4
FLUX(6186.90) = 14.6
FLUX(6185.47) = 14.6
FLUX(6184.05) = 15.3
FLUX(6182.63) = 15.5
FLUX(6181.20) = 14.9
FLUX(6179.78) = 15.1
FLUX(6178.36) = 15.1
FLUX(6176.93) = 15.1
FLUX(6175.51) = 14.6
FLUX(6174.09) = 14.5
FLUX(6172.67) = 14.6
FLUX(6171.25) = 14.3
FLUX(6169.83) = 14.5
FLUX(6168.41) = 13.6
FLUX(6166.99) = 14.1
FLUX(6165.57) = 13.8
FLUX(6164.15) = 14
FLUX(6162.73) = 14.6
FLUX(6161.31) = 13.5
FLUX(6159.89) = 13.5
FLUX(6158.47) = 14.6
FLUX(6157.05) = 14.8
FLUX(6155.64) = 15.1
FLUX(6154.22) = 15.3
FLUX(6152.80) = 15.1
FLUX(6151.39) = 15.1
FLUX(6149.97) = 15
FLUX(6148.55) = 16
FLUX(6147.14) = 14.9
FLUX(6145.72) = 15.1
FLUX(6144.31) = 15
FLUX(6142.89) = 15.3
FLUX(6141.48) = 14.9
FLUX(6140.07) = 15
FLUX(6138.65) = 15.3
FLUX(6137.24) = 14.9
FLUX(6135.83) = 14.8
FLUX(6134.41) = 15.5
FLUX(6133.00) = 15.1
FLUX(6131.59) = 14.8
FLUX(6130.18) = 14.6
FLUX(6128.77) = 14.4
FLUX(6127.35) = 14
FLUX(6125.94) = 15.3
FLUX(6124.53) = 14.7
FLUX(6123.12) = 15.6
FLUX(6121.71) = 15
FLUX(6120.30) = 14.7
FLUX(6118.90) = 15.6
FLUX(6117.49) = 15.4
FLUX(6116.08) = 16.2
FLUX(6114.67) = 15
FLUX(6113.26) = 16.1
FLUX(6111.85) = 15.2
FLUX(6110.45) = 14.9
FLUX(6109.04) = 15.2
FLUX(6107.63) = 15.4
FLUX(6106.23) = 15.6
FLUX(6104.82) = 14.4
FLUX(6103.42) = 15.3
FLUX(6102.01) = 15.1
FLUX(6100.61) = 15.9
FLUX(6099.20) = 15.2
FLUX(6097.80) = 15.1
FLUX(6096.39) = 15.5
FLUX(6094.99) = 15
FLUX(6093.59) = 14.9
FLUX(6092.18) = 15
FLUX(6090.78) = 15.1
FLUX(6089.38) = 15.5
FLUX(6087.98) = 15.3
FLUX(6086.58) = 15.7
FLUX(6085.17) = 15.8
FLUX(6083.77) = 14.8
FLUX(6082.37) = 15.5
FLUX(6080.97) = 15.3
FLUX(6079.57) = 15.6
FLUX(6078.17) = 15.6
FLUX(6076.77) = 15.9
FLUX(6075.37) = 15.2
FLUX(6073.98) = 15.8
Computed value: -1.0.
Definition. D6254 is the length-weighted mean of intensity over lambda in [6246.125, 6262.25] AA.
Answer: 13.8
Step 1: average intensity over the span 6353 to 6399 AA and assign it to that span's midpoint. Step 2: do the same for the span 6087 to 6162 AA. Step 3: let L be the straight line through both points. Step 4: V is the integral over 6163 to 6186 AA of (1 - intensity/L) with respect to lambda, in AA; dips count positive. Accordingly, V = 0.7 AA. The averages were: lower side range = 15.1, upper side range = 15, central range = 14.6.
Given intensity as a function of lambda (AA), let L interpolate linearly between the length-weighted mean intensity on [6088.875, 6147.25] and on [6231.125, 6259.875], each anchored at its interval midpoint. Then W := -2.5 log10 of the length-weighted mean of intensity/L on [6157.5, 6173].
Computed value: 0.05 mag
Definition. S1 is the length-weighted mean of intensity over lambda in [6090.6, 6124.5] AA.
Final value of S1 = 15.3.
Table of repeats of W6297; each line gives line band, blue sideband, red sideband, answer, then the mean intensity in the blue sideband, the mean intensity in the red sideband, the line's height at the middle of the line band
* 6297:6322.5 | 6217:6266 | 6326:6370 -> -0.26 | 14.1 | 14.8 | 14.5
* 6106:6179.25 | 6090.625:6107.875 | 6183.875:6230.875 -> 0.32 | 15.2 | 14.6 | 14.9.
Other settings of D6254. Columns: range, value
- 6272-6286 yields 14.7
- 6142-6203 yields 14.7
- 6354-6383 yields 14.8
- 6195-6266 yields 14.3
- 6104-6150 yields 15.1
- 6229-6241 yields 14.3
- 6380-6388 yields 15.3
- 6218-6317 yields 14.4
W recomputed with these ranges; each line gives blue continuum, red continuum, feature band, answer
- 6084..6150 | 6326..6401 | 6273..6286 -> 0.026 mag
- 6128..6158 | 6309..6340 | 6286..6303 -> -0.017 mag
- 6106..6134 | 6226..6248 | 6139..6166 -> 0.006 mag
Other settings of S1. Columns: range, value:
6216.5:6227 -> 14.2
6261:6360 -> 14.7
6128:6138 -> 14.9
